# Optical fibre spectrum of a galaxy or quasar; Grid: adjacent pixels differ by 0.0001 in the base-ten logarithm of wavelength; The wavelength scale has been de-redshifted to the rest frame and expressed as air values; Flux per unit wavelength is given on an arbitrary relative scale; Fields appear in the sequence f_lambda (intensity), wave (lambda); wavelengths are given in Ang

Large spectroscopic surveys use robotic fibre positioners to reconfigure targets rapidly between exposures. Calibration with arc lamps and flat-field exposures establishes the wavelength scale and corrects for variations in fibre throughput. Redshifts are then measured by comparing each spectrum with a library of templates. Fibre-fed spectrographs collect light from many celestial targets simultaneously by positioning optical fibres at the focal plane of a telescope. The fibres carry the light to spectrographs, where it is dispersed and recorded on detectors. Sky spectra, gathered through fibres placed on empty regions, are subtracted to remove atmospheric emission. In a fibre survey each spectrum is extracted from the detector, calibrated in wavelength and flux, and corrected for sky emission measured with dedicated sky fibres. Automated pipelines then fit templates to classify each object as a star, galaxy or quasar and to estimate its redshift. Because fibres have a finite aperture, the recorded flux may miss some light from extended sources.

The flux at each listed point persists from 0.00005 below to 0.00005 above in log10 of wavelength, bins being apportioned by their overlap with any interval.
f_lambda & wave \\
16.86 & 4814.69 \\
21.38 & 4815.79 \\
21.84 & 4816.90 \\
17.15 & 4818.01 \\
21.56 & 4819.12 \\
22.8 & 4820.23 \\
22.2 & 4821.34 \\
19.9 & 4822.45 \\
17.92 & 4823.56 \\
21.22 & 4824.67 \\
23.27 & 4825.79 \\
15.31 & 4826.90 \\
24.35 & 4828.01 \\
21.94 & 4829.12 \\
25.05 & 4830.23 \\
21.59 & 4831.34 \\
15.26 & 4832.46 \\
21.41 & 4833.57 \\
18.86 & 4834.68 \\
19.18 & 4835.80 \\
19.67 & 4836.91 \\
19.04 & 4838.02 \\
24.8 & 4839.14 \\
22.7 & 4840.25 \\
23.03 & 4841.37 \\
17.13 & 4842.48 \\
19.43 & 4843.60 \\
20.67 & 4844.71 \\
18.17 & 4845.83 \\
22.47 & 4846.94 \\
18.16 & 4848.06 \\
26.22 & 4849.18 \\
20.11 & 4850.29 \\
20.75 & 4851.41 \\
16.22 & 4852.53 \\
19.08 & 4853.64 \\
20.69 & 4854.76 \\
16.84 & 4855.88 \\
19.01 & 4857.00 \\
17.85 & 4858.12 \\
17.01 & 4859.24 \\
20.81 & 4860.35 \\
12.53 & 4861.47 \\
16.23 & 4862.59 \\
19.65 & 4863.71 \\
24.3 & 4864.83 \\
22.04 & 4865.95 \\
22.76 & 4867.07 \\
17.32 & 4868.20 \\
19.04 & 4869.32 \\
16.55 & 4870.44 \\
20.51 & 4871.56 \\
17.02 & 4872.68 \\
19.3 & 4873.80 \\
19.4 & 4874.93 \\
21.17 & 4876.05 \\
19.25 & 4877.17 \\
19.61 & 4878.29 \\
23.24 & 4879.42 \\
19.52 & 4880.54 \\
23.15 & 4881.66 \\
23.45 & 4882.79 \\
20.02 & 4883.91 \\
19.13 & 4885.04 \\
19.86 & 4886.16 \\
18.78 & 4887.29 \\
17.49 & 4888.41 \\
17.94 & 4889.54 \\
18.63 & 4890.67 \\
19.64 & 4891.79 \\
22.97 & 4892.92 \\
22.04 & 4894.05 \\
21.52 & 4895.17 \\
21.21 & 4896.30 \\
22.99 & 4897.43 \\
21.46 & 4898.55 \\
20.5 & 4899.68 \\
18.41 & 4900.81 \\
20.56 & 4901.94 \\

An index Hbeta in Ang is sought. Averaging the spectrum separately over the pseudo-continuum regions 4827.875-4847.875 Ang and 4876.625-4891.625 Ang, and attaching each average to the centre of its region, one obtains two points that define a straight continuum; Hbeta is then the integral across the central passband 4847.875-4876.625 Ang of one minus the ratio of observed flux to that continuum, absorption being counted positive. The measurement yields 1.5 Ang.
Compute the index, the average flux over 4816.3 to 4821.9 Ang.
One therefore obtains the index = 21.1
